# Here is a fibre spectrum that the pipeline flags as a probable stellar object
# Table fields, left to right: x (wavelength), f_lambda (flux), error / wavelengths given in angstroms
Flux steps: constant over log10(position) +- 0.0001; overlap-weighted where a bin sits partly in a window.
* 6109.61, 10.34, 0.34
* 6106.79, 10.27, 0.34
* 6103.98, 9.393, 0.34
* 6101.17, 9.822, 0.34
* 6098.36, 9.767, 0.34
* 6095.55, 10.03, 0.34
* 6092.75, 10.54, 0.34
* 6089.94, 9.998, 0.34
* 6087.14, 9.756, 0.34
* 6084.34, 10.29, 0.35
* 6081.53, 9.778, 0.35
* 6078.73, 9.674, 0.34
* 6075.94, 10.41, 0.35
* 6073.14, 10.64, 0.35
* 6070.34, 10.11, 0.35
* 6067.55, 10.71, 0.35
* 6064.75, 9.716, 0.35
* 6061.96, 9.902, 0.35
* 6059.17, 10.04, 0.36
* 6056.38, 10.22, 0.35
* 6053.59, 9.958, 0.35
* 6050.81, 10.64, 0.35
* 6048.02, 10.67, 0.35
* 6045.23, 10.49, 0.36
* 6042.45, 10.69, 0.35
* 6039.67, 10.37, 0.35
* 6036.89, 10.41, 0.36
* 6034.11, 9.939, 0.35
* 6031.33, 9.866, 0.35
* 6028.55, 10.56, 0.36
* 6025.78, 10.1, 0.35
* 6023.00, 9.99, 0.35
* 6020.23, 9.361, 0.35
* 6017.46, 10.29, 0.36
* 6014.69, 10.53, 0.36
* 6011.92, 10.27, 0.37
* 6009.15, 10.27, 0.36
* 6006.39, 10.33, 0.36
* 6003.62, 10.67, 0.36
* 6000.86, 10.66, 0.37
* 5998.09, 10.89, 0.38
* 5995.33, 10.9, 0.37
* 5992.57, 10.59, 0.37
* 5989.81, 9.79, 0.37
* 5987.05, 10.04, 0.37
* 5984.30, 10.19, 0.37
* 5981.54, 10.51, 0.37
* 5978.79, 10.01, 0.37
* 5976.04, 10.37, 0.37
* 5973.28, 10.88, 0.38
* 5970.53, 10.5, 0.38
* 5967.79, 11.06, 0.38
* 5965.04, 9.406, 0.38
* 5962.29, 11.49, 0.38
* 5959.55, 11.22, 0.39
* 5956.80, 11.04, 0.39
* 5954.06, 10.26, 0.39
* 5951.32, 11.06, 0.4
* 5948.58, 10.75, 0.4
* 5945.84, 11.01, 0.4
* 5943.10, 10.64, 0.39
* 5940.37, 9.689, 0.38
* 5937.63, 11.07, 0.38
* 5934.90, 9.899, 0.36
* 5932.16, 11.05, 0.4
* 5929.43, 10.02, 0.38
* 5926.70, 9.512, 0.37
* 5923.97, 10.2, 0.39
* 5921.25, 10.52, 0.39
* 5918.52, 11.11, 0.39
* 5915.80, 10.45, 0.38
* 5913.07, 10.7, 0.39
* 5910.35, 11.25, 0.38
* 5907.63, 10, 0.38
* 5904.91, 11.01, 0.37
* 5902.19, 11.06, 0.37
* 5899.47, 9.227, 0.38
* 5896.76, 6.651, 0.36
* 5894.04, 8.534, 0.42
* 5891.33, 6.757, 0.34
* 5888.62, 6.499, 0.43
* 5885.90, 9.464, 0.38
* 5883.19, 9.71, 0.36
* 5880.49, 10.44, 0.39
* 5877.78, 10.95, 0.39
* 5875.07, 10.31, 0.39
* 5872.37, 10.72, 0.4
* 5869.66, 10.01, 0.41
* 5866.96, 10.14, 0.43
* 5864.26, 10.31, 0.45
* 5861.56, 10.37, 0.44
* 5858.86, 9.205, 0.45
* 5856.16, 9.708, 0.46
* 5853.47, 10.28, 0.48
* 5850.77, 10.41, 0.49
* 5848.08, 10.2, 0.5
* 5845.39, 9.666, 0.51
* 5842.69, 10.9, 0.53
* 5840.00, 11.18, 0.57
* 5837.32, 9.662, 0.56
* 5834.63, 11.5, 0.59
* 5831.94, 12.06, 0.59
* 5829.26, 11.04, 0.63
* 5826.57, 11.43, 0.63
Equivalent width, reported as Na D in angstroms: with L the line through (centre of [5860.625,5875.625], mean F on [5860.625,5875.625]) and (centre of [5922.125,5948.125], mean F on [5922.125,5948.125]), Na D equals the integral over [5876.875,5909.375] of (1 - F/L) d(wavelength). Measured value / 3.6 angstroms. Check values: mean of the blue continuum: 10.3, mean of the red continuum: 10.4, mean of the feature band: 9.19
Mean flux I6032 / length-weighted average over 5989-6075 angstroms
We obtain 10.3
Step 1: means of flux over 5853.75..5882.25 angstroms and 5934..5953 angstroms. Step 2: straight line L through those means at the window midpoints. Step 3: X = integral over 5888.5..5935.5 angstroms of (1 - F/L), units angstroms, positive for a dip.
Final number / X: 3.0 angstroms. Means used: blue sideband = 10.2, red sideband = 10.6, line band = 9.77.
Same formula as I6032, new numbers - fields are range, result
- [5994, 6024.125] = 10.4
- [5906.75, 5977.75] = 10.6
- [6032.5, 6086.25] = 10.2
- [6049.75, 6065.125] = 10.1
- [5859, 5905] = 9.49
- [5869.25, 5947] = 9.94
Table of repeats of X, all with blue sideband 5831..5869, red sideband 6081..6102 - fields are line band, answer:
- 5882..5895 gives 2.71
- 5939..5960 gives -0.95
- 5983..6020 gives -0.87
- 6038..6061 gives -0.69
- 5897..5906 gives 0.31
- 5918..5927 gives -0.08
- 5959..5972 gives -0.64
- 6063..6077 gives -0.37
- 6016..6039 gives 0.07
